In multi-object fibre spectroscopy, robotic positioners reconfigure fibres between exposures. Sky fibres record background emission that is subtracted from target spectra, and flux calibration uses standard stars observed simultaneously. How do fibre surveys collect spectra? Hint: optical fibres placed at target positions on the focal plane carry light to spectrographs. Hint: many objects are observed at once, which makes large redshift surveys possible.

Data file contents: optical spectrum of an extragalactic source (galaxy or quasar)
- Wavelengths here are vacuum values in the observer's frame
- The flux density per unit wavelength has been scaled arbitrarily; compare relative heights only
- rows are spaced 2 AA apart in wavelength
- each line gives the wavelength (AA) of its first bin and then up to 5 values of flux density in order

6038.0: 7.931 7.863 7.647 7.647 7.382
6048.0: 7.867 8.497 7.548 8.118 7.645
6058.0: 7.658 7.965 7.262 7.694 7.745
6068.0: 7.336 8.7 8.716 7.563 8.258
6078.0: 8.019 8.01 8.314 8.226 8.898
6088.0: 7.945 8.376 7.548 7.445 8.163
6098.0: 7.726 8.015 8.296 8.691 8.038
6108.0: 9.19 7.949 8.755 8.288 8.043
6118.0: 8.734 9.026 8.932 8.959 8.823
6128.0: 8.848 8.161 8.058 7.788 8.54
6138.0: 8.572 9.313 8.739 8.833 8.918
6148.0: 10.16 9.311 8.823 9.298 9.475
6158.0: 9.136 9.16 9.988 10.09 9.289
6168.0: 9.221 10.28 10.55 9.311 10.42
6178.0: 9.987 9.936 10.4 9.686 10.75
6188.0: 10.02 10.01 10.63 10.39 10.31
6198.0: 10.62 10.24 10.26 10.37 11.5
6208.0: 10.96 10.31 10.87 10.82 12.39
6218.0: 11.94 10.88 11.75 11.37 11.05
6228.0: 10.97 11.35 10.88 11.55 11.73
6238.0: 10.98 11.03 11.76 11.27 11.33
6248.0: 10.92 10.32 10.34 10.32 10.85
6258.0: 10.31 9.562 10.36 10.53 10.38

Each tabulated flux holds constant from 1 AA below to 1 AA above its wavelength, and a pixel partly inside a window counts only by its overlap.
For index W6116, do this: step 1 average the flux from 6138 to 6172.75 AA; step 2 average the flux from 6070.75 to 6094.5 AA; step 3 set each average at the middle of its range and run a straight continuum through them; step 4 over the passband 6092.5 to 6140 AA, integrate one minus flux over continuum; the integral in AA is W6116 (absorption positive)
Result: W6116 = 1.74 AA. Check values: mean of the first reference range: 8.13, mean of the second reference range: 9.41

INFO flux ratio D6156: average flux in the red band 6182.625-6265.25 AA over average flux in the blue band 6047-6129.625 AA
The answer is 1.32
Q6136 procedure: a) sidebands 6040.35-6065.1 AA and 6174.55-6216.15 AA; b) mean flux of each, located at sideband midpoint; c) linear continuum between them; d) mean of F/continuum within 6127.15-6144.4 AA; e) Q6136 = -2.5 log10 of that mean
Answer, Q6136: 0.10 mag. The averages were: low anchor 7.75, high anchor 10.5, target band 8.53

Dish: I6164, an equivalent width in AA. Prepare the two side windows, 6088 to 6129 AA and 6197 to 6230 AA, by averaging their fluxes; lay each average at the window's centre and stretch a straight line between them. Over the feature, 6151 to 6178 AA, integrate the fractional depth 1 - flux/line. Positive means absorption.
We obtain 0.45 AA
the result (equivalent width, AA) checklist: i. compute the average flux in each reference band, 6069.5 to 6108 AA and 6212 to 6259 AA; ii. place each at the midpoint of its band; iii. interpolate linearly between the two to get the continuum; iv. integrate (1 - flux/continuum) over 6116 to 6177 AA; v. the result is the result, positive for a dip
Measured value 1.32 AA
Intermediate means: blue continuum 8.17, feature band 9.14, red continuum 11.1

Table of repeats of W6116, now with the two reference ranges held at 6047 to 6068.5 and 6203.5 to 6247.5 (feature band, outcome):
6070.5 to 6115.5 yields 1.5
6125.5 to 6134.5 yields 0.9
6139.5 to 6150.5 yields 0.4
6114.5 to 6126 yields 0.4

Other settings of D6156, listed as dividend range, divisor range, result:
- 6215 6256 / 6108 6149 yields 1.29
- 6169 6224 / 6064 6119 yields 1.30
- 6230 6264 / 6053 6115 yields 1.34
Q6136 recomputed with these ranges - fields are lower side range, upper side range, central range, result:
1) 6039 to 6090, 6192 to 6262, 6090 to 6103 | 0.08 mag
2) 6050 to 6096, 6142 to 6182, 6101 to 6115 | 0.02 mag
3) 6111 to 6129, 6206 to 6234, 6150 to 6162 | 0.04 mag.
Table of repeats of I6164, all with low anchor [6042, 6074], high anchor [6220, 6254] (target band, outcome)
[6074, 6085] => 0.16 AA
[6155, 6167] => 0.26 AA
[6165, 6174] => 0.10 AA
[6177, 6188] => -0.01 AA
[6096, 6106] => 0.54 AA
